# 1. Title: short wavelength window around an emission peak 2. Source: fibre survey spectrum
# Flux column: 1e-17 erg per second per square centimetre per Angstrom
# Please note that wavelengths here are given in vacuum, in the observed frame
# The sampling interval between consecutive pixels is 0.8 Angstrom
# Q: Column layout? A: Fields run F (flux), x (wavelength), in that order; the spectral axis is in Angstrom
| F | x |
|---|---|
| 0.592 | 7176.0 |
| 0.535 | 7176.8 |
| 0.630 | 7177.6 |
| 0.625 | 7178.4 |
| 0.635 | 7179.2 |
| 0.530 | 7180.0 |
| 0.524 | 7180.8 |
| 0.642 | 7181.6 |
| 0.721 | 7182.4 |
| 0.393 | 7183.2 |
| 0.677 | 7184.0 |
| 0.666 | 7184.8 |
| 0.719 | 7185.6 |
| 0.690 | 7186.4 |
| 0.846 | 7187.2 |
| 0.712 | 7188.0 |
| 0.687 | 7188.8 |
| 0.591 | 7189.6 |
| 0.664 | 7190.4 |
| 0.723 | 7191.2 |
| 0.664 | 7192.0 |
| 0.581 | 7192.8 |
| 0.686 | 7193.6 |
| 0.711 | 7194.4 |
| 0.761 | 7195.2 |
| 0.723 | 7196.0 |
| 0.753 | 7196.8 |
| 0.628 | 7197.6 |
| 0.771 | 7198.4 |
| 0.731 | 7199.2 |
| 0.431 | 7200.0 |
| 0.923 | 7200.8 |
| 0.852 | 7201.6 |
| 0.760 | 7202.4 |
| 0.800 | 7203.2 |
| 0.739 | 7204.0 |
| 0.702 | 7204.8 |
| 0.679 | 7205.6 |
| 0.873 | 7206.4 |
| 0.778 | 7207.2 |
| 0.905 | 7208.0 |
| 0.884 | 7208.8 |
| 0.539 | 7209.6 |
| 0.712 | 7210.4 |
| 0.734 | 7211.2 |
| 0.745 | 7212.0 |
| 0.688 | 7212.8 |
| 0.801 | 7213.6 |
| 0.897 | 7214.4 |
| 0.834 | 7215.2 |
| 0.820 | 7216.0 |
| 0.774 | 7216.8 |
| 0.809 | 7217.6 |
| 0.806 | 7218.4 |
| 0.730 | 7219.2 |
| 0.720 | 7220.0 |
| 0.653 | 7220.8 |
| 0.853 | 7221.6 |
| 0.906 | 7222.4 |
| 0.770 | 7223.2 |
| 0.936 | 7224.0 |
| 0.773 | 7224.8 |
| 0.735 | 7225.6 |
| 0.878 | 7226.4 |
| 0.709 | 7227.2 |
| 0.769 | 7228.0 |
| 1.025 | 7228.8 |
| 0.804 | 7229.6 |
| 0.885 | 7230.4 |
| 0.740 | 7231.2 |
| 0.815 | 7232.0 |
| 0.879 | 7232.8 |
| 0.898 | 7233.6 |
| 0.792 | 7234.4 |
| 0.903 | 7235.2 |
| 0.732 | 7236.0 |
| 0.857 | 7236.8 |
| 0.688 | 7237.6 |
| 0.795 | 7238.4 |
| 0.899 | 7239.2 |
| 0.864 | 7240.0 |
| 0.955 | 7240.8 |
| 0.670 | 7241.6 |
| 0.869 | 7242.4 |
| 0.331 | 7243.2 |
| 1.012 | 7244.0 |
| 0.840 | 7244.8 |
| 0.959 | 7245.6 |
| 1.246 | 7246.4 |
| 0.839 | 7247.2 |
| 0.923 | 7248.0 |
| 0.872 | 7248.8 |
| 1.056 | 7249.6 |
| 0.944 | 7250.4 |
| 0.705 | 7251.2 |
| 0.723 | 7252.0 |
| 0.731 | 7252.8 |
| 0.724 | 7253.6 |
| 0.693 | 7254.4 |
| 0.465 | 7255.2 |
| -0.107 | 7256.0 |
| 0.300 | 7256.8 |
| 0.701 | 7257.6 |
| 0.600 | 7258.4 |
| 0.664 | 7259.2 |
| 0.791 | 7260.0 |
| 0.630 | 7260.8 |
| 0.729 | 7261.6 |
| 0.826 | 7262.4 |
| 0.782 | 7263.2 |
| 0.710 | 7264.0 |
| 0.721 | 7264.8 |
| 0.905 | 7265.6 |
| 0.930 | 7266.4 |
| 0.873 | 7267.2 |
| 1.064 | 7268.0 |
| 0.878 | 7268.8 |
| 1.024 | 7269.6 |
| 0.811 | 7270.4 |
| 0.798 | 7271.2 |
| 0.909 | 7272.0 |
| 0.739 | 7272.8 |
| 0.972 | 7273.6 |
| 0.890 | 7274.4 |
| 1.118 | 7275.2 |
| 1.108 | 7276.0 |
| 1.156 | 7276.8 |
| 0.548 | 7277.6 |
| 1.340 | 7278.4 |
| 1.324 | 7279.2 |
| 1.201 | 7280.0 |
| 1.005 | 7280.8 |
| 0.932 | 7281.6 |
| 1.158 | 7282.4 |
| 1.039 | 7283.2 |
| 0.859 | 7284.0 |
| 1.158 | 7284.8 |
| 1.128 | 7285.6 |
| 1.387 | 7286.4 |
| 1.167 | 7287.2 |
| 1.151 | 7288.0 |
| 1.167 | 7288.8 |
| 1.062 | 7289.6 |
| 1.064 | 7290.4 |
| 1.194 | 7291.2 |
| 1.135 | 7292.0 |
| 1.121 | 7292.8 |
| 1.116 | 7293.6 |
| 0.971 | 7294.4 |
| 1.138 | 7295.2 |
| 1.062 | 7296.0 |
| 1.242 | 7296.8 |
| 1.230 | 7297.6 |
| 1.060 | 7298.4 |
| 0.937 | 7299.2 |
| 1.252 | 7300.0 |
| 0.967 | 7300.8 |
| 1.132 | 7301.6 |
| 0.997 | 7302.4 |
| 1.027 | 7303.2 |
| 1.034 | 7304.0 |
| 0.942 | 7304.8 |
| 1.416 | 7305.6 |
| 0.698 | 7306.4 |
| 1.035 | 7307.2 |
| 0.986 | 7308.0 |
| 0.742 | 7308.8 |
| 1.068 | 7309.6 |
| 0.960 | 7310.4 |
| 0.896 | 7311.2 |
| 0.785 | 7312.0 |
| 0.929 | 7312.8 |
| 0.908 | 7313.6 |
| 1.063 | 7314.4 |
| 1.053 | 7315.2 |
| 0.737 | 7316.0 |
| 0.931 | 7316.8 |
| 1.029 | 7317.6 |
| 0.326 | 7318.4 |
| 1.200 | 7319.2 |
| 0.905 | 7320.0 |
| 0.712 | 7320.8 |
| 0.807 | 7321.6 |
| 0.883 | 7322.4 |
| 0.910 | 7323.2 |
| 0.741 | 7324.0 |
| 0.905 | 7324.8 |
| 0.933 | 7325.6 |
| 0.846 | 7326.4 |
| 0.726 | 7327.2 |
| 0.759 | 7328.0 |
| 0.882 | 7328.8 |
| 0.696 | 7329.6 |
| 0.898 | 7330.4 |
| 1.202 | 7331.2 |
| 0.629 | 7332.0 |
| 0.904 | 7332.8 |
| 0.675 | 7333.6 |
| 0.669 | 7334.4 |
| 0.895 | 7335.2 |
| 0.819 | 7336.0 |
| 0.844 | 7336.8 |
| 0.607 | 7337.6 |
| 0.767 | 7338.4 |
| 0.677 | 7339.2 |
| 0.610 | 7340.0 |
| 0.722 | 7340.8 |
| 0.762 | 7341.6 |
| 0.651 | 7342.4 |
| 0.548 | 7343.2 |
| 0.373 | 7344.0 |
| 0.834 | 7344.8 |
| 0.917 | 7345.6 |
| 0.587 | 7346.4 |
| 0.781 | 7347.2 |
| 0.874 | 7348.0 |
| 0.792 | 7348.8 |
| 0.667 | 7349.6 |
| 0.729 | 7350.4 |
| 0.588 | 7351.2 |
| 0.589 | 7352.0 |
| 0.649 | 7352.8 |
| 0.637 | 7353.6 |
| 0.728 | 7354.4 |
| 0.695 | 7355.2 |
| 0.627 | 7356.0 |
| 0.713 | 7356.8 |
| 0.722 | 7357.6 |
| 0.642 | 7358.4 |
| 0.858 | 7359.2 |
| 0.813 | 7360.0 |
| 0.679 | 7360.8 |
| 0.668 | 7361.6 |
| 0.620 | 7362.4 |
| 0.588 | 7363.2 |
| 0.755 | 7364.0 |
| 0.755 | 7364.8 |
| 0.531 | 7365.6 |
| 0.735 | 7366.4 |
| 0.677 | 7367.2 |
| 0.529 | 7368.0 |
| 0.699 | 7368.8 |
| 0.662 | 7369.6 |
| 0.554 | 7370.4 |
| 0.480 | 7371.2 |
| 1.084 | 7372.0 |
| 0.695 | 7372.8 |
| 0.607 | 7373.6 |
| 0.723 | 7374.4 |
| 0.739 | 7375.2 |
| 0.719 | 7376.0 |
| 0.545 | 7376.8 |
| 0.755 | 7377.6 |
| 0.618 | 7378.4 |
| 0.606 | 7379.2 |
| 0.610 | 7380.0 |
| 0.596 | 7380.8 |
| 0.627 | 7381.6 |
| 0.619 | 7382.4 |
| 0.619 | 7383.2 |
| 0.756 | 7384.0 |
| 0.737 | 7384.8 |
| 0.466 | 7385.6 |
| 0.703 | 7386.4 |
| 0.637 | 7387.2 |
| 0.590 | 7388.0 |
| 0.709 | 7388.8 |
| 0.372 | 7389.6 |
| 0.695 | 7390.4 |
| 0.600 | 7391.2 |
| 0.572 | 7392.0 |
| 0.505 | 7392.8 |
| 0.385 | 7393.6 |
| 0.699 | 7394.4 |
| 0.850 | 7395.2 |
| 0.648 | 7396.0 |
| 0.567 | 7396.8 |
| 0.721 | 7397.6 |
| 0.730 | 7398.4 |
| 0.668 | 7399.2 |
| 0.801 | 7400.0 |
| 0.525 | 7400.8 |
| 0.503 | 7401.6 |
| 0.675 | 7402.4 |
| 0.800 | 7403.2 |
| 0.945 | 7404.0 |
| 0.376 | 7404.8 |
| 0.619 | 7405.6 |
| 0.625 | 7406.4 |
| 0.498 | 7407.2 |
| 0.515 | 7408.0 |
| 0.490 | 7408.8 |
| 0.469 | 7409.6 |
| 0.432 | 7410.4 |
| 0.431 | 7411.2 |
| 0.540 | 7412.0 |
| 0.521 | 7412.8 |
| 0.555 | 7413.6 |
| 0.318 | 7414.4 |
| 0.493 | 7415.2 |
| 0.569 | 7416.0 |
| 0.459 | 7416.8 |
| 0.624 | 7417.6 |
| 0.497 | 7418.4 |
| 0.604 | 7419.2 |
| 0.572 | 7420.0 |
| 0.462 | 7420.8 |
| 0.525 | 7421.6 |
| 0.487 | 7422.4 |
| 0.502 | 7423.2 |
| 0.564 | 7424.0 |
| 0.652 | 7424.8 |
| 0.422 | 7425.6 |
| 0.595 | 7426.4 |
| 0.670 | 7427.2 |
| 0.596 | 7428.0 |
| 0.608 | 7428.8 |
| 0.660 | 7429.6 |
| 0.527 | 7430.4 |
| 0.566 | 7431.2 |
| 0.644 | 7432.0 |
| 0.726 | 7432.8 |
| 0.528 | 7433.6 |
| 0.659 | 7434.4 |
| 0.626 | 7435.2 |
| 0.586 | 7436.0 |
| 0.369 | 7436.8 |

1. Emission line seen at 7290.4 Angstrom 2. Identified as C III] 1909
